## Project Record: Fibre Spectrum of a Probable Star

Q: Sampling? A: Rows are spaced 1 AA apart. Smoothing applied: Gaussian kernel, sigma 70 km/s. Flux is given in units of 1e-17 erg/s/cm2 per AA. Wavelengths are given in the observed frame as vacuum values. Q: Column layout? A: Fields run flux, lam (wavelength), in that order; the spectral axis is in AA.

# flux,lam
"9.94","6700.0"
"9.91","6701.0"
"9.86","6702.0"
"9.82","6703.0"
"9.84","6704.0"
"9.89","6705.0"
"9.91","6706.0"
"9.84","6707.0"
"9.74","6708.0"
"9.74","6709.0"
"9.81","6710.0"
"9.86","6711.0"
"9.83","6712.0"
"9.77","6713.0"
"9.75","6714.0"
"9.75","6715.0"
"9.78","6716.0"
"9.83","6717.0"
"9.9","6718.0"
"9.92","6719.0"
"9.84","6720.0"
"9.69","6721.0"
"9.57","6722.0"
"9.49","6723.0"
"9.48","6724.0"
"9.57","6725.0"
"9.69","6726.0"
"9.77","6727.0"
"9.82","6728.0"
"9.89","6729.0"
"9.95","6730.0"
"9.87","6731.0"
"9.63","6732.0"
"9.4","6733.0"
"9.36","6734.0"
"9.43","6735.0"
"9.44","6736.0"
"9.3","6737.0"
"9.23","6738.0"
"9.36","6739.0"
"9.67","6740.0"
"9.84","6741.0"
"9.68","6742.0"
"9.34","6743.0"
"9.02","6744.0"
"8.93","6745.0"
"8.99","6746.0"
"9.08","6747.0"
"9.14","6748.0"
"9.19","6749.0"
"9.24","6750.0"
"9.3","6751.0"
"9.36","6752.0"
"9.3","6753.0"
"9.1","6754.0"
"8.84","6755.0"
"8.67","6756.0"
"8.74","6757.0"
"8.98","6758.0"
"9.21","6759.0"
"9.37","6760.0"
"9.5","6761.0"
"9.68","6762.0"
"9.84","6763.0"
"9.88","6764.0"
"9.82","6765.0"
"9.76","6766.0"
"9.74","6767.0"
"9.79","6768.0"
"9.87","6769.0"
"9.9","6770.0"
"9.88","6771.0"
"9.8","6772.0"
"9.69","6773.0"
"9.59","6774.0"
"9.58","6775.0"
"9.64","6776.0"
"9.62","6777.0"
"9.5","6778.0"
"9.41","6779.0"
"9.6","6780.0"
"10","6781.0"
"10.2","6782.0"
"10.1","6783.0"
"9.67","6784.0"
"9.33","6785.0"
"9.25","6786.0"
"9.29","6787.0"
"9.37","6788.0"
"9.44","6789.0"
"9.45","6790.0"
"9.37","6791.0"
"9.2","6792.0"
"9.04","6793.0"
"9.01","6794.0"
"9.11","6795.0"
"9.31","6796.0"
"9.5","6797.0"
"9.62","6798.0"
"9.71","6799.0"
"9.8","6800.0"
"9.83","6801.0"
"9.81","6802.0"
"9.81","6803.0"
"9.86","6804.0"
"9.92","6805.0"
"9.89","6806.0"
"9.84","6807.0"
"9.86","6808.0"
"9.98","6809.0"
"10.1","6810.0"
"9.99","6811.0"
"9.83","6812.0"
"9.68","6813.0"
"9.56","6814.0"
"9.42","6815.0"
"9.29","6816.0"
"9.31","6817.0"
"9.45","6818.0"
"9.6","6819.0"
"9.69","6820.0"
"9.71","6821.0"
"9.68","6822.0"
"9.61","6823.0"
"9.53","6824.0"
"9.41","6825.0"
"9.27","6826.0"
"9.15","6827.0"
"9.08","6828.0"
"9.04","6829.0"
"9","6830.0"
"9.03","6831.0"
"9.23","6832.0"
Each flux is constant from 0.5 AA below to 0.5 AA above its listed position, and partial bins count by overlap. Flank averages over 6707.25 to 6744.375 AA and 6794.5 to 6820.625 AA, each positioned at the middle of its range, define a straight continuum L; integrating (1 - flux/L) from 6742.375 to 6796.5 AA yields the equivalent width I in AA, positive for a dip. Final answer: 1.4 AA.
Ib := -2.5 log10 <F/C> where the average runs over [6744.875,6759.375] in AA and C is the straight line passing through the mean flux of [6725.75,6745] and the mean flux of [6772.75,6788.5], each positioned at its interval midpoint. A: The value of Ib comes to 0.06 mag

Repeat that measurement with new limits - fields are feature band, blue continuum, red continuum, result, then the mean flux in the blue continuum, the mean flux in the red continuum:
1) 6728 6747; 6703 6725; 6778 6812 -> 0.03 mag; 9.77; 9.63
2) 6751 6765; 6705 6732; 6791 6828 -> 0.05 mag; 9.77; 9.58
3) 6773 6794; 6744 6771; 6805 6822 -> 0.00 mag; 9.36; 9.71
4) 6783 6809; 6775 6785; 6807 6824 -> 0.02 mag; 9.72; 9.67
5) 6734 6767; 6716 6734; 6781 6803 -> 0.04 mag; 9.72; 9.51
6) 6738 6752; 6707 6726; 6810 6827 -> 0.05 mag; 9.74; 9.57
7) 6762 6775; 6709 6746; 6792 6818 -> -0.02 mag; 9.62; 9.63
